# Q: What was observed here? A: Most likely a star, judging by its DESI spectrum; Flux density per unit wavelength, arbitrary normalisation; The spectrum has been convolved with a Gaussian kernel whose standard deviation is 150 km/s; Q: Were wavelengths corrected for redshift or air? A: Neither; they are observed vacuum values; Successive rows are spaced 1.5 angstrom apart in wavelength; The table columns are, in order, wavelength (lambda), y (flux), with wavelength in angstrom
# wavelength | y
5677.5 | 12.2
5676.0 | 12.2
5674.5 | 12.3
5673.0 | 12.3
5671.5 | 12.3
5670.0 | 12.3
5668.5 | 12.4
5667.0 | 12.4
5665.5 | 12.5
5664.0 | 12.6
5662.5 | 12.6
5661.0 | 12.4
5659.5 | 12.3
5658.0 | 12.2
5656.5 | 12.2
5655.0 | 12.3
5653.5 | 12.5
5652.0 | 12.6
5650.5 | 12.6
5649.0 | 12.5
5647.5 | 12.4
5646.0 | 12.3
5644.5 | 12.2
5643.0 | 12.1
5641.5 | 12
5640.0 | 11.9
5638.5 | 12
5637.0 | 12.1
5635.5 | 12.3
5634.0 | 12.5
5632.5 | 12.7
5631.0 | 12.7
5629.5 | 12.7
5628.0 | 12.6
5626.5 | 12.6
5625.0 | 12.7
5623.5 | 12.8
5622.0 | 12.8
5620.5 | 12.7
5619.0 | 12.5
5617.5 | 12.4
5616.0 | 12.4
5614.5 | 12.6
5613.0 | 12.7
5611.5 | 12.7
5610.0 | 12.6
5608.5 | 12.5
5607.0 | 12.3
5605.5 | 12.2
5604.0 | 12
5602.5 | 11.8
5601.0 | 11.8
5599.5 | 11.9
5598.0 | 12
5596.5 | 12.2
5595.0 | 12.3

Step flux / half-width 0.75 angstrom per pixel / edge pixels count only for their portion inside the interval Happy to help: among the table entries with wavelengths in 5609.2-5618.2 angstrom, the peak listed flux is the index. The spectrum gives 12.7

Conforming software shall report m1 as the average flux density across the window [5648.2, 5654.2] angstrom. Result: 12.5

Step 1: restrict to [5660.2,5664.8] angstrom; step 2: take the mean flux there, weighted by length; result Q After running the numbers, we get 12.5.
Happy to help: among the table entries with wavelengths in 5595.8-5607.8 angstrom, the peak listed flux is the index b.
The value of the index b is 12.3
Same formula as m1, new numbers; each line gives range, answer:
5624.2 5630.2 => 12.7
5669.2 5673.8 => 12.3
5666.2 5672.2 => 12.4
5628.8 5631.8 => 12.7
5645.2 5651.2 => 12.4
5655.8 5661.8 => 12.3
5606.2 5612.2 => 12.5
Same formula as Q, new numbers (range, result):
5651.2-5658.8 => 12.4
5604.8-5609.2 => 12.3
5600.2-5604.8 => 11.9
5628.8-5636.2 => 12.6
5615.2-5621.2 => 12.5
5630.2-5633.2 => 12.7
